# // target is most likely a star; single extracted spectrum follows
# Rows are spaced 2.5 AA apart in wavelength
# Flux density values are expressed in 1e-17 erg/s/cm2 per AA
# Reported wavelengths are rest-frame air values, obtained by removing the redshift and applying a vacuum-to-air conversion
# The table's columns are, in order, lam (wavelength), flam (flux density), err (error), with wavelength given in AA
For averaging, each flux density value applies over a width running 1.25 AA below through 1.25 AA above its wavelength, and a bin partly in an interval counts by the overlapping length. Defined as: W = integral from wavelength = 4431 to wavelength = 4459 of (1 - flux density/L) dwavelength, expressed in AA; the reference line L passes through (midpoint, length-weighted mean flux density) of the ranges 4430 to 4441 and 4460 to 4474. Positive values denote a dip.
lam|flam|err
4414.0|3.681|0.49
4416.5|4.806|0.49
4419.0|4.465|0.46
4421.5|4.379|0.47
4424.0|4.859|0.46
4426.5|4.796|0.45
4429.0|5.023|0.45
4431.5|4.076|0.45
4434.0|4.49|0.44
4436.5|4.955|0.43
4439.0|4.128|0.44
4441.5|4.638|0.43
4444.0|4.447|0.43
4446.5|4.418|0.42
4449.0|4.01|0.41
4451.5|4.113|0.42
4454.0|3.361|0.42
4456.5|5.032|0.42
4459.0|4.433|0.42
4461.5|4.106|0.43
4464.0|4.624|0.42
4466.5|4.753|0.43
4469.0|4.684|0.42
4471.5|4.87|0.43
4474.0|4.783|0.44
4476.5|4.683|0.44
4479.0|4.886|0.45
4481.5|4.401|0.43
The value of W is 0.93 AA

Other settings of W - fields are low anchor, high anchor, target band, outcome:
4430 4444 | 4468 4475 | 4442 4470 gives 1.7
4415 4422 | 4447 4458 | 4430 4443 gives -0.4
